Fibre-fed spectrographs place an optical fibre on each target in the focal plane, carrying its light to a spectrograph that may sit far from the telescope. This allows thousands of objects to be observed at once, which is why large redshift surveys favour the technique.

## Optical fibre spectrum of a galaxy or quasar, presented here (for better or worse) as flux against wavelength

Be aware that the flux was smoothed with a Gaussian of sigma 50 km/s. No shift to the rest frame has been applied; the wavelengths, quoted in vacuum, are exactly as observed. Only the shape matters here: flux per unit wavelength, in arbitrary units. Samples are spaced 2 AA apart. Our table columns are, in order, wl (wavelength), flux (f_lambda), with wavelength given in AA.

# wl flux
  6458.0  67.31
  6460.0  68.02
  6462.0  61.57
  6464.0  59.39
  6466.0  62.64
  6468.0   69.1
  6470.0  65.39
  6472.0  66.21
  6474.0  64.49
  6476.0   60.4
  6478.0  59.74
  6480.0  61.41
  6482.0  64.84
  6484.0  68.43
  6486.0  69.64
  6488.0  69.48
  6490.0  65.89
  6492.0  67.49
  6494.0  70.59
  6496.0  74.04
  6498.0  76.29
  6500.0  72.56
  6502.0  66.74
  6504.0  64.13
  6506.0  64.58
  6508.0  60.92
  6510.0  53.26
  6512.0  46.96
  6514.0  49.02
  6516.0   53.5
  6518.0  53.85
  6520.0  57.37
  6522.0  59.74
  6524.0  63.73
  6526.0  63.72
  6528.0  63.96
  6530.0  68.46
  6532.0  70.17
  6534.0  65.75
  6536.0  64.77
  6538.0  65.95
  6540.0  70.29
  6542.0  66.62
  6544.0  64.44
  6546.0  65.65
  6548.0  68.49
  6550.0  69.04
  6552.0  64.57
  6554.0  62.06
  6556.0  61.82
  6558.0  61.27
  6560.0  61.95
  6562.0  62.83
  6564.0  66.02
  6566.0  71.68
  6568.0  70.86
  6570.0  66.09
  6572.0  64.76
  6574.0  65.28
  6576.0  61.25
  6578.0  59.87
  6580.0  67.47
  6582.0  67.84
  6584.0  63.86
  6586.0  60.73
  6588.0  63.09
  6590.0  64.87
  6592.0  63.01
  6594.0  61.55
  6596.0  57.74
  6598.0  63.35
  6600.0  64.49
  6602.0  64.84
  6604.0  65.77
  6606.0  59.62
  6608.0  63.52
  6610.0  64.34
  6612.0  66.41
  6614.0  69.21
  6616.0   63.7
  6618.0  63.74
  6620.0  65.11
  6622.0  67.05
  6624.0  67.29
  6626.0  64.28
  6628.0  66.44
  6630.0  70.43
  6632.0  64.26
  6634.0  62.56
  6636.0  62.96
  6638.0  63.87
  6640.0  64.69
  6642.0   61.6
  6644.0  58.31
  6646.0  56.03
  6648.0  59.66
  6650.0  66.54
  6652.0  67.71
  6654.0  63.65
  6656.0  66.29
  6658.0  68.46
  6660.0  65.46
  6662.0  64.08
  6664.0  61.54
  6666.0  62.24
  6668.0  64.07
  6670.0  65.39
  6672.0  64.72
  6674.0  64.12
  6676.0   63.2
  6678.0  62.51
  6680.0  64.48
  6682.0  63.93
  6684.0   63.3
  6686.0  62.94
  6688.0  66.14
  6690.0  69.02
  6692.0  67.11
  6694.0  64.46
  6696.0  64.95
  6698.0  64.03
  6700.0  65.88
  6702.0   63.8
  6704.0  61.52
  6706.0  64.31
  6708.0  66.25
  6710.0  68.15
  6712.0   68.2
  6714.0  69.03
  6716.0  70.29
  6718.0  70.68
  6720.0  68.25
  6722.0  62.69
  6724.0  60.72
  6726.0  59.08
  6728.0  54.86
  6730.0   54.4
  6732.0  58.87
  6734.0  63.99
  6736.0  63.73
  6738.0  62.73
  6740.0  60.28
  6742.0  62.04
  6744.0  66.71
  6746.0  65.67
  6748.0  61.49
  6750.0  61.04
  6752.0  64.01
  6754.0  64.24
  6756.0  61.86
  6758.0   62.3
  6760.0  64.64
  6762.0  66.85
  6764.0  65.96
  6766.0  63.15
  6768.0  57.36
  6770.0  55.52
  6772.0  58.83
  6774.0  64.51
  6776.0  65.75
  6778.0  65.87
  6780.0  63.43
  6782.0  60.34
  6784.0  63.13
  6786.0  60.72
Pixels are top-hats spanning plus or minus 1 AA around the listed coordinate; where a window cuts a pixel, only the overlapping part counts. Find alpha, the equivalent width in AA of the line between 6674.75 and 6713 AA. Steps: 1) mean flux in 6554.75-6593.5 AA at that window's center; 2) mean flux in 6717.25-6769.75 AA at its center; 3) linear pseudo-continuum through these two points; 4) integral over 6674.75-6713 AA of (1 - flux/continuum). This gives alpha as -1.2 AA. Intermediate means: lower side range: 64.4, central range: 65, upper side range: 62.5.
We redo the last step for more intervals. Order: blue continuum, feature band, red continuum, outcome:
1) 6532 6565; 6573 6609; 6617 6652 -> 0.8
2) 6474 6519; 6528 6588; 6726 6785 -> -2.2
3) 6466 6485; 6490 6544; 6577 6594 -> 0.4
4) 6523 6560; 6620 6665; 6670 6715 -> 0.7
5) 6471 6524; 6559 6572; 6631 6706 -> -0.6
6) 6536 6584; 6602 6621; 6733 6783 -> 0.0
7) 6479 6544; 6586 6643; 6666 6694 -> 0.2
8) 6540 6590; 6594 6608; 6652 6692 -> 0.5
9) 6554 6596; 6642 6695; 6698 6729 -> 0.5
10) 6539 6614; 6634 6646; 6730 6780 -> 0.4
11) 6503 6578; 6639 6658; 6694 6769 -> 0.1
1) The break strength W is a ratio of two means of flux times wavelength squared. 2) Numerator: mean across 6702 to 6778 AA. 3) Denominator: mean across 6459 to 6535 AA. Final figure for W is 1.07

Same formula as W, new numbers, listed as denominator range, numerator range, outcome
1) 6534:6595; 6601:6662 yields 1.01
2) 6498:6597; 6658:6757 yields 1.06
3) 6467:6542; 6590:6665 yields 1.04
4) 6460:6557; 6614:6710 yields 1.05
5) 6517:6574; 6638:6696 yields 1.02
